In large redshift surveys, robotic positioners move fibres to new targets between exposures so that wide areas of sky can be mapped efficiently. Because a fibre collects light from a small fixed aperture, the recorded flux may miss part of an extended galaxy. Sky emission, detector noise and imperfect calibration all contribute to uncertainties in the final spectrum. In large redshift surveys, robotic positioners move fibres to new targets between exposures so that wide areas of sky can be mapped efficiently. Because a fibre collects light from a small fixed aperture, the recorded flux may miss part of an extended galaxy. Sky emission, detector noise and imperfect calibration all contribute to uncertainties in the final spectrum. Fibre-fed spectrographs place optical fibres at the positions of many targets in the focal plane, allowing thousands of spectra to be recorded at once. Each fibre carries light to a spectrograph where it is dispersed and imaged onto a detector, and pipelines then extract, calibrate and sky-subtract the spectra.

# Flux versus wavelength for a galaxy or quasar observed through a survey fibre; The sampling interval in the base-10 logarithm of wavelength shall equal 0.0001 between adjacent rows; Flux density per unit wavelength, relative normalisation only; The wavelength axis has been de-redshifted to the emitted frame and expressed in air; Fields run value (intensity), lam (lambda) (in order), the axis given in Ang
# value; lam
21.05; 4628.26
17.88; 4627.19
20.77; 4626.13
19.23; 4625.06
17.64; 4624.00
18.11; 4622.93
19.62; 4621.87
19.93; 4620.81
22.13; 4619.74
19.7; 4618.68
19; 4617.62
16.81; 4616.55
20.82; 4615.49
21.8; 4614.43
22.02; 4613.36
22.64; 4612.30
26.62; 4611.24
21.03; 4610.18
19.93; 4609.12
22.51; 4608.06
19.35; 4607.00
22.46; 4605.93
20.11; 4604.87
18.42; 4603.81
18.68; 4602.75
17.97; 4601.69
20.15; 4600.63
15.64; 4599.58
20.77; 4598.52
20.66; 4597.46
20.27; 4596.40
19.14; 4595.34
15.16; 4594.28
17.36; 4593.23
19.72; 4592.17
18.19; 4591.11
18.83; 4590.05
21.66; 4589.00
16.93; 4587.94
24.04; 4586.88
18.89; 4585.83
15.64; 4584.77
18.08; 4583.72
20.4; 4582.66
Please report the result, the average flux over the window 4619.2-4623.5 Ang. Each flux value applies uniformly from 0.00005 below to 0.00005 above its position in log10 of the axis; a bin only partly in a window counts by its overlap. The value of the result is 19.9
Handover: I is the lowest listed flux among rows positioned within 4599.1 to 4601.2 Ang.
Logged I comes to 15.64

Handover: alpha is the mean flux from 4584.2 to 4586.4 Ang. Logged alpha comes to 17.5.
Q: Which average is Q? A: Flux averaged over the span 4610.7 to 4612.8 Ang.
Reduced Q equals 24.7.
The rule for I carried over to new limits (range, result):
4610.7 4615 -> 21.8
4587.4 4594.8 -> 15.16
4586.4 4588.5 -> 16.93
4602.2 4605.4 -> 18.42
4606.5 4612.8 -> 19.35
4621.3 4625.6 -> 17.64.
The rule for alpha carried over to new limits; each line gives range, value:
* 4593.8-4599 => 19.2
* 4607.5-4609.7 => 21.2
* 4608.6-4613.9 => 22.5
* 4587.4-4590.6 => 19.1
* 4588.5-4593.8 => 19.1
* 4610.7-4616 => 22.8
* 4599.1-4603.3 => 18.2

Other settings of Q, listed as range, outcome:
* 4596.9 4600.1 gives 19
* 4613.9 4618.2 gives 19.6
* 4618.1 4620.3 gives 20.9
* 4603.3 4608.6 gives 20.6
